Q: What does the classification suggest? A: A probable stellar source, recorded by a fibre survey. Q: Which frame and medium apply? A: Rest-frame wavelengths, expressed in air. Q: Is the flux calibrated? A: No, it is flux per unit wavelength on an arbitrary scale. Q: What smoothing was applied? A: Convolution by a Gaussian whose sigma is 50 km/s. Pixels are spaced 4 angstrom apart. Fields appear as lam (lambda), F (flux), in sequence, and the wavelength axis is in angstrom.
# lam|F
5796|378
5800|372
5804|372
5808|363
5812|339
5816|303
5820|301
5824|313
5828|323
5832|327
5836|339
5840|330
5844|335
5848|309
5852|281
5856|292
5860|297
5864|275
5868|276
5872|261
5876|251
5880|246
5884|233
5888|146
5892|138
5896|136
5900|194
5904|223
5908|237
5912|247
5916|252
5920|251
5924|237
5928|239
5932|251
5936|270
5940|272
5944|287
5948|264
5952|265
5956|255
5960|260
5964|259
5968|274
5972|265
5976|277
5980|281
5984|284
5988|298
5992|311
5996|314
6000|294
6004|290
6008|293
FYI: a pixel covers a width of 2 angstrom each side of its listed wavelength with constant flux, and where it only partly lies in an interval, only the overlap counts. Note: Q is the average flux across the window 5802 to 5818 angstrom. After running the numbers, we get 344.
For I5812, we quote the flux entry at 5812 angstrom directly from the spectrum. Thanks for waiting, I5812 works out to 339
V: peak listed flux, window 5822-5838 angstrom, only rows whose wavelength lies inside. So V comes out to 339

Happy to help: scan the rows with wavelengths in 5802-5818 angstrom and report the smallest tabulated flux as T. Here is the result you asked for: 303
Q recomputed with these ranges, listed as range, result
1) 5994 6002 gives 304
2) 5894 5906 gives 184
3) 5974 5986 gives 281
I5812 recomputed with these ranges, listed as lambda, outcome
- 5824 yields 313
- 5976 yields 277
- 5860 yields 297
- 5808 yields 363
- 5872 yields 261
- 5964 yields 259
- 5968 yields 274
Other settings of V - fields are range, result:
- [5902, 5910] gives 237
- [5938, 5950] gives 287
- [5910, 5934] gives 252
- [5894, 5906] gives 223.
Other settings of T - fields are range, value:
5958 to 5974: 259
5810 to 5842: 301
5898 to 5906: 194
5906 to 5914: 237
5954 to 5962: 255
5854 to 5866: 275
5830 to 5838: 327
